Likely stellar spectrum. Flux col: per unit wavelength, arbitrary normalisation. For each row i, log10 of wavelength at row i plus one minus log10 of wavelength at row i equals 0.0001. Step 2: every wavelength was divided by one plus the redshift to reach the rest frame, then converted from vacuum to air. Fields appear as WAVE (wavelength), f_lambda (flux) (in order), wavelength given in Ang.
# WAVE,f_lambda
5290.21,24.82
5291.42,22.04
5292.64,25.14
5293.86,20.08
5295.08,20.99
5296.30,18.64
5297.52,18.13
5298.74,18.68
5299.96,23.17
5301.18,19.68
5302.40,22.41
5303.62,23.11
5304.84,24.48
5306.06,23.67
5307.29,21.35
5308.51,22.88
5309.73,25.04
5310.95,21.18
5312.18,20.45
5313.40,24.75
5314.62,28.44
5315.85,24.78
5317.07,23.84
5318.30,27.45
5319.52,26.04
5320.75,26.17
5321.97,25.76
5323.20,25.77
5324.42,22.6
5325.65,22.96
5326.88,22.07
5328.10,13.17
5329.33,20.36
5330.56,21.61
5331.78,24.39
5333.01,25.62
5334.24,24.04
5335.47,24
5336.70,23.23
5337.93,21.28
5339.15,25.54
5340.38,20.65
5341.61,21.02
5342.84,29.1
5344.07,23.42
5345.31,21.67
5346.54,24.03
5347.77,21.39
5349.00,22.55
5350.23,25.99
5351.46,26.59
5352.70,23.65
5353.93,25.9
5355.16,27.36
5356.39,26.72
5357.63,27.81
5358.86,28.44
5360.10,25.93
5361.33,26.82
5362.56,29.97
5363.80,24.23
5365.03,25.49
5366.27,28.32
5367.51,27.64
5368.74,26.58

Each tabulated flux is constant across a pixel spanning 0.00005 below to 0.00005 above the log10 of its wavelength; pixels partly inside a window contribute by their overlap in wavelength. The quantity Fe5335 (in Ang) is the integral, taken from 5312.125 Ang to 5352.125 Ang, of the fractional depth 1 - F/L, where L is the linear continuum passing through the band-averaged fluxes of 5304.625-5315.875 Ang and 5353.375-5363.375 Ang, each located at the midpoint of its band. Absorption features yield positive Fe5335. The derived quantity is 2.5 Ang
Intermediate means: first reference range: 23.6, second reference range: 27.3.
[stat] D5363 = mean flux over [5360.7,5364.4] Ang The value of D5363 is 27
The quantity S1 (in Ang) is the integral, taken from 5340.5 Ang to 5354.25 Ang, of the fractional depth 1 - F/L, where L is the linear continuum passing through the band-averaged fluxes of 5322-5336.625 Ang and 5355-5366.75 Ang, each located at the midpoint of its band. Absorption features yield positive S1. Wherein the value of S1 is 0.7 Ang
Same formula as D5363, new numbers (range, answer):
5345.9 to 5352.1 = 24.1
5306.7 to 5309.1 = 22.1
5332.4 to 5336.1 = 24.5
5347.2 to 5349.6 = 22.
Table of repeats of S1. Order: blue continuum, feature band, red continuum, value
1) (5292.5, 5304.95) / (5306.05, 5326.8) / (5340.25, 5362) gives -1.7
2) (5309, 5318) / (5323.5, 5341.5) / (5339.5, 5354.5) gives 1.3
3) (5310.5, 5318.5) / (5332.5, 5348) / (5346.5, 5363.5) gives 1.1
